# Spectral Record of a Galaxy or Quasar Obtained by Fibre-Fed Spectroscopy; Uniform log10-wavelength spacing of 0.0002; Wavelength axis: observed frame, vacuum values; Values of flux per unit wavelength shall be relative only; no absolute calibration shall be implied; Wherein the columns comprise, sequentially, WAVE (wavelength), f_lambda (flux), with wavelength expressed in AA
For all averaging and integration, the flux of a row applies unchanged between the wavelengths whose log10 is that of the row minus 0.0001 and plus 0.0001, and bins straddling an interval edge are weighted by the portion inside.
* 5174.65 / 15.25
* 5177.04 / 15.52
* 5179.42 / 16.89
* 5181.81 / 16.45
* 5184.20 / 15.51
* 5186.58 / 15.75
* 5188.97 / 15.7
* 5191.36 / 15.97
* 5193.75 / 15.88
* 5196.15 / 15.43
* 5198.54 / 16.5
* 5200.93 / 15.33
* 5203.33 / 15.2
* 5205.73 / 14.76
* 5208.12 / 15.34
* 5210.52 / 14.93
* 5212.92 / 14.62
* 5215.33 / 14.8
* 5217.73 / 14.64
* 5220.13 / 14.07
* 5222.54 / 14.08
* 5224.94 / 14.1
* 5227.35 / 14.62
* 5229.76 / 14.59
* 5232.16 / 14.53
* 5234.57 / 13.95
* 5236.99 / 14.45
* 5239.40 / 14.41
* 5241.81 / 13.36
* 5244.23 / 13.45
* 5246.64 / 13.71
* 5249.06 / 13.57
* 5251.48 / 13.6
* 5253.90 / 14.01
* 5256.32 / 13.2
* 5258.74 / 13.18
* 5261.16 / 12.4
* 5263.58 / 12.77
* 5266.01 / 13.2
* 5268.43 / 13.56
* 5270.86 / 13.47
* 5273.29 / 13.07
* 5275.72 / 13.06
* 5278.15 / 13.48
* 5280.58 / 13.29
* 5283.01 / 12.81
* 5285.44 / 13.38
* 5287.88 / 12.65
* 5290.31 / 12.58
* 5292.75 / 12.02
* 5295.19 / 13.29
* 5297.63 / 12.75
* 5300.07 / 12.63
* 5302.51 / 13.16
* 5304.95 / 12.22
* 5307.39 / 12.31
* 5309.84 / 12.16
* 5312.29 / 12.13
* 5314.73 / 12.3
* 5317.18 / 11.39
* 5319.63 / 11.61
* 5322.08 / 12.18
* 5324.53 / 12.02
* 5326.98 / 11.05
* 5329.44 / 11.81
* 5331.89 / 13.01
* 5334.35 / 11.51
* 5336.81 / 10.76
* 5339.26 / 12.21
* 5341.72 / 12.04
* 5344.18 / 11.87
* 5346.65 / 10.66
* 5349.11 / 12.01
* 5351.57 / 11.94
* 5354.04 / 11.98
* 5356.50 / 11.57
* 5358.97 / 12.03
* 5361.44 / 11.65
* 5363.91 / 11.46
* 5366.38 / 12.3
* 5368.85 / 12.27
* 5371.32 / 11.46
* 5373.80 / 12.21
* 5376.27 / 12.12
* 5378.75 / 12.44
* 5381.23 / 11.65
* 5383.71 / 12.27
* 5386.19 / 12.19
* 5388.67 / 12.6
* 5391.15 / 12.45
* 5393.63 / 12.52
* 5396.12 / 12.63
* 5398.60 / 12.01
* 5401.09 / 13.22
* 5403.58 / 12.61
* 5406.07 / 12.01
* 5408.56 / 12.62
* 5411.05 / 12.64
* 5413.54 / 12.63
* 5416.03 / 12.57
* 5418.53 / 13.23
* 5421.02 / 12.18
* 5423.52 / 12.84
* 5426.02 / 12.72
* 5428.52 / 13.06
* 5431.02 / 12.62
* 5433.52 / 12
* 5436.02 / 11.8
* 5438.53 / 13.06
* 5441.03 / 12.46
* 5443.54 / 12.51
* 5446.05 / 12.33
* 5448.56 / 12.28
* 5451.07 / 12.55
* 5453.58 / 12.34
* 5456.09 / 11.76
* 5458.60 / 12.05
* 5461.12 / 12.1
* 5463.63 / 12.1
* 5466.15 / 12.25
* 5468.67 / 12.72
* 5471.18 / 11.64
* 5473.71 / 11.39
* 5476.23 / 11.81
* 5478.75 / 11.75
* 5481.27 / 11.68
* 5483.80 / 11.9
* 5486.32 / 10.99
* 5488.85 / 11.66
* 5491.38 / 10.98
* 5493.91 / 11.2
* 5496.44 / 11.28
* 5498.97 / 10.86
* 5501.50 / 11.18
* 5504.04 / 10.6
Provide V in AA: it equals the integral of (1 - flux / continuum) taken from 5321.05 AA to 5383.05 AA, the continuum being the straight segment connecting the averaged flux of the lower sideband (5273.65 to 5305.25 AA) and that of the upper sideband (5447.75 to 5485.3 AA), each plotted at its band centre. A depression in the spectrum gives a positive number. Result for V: 3.6 AA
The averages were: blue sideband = 12.9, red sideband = 12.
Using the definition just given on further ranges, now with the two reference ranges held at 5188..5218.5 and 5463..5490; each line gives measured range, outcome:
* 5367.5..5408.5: 2.0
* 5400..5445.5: -0.4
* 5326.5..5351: 3.3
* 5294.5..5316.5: 2.4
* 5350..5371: 2.2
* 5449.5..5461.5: -0.1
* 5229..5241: 0.5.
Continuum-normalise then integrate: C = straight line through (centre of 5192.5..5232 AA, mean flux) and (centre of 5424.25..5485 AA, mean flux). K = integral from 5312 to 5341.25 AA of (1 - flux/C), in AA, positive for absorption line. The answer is 3.89 AA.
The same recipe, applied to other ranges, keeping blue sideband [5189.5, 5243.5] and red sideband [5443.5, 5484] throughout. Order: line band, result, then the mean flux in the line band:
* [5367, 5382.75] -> 1.21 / 12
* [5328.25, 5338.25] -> 1.28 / 11.8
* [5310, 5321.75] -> 1.53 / 11.9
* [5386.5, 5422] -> 0.44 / 12.6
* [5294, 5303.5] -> 0.64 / 13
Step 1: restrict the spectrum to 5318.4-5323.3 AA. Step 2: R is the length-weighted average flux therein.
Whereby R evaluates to 11.9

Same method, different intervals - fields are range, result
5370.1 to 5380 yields 12.1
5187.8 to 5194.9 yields 15.9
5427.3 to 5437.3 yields 12.4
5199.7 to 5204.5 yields 15.3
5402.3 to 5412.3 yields 12.5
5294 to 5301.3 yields 12.9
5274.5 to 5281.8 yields 13.3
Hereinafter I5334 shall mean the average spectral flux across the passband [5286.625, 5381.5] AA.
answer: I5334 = 12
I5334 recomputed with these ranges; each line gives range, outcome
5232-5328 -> 12.9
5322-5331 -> 11.8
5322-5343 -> 11.8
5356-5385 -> 12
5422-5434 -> 12.7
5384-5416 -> 12.5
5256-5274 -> 13.1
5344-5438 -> 12.2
